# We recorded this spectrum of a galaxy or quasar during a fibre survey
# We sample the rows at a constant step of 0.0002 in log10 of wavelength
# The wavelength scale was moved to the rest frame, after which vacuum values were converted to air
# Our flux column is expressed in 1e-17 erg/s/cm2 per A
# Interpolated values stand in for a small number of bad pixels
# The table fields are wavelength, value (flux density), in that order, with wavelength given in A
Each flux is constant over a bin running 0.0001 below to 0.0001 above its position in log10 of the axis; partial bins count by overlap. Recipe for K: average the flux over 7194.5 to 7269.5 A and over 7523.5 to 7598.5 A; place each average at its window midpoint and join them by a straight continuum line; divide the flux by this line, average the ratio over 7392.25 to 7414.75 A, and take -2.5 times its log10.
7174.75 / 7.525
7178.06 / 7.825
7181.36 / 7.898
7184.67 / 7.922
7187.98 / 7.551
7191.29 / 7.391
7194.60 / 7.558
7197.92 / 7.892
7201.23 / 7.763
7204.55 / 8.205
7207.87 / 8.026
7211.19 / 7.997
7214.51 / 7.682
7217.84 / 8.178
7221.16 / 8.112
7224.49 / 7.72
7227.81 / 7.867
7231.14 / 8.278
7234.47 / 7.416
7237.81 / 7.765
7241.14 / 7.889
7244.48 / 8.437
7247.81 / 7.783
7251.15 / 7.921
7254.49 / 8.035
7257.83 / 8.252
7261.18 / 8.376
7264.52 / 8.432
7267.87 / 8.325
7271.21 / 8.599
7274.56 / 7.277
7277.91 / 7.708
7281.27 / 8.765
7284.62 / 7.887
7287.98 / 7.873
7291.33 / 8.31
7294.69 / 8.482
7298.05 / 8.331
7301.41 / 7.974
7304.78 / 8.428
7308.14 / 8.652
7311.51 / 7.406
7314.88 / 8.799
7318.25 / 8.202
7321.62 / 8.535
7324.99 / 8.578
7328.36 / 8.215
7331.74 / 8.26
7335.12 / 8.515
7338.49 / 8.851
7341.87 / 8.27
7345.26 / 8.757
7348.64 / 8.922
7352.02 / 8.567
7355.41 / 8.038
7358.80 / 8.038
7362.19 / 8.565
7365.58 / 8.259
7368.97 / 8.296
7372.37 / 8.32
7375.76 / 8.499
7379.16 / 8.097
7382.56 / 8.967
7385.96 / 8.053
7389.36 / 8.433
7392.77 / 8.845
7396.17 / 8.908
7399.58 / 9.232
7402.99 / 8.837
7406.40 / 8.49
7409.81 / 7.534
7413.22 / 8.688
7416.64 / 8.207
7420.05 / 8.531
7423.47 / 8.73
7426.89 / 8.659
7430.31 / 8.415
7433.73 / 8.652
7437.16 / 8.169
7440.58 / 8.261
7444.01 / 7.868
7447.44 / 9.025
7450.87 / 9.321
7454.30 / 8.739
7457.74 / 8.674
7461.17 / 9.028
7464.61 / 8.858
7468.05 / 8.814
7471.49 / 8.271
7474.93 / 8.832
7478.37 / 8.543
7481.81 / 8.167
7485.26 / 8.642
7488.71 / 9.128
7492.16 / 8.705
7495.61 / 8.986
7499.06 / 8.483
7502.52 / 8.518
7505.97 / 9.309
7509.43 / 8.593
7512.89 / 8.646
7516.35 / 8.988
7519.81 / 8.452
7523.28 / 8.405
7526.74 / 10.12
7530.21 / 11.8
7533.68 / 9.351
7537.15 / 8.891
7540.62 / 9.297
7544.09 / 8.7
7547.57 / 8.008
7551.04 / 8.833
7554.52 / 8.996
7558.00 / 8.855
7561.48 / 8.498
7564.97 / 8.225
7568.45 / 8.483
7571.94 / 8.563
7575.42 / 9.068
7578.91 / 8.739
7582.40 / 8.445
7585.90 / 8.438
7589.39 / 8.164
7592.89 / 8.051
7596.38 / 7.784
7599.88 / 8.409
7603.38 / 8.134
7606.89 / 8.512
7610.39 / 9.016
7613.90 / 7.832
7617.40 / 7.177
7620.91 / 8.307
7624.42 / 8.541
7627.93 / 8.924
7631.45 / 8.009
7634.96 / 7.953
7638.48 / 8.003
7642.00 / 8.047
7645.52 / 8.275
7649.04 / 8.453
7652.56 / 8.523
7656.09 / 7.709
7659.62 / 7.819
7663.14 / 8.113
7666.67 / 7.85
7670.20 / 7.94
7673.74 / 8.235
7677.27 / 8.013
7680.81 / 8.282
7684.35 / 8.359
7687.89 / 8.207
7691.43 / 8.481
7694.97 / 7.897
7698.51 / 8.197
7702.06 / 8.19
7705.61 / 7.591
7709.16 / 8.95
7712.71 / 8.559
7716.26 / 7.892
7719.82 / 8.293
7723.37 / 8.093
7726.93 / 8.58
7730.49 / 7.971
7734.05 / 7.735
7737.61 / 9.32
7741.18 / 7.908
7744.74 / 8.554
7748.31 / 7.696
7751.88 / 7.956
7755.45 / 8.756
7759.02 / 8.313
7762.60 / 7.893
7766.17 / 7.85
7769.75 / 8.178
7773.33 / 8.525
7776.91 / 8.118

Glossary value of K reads -0.03 mag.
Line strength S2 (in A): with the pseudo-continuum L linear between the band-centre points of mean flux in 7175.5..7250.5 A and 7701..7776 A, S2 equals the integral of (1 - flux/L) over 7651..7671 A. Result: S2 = 0.5 A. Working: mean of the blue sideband 7.87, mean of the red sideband 8.23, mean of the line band 7.99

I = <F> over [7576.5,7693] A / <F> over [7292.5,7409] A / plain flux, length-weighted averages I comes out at 1.0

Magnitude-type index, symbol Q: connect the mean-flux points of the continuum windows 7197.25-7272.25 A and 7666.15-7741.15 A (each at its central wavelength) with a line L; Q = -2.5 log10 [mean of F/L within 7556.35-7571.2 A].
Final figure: -0.045 mag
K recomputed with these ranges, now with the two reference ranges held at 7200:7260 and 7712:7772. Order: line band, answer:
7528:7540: -0.22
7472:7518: -0.08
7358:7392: -0.04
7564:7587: -0.06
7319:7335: -0.05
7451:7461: -0.10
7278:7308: -0.03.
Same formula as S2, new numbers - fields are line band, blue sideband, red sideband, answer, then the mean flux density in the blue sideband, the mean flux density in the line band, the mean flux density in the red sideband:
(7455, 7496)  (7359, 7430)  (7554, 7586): -0.75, 8.5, 8.71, 8.63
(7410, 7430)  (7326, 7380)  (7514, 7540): 0.73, 8.41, 8.48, 9.41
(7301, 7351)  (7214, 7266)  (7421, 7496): -1.04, 8.01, 8.44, 8.65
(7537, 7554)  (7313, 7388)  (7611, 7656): -1.02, 8.43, 8.75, 8.17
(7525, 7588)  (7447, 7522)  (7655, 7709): -3.27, 8.75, 8.96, 8.09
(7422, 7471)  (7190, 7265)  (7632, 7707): -3.80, 7.95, 8.65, 8.1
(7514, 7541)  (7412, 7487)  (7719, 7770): -2.89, 8.59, 9.4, 8.21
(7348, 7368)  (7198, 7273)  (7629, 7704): -0.74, 8.04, 8.37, 8.13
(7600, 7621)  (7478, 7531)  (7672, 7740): 0.99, 8.93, 8.17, 8.25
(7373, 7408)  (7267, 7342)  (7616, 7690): -1.65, 8.27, 8.63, 8.14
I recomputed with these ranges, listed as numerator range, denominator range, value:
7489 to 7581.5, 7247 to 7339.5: 1.08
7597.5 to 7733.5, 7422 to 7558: 0.93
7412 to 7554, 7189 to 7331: 1.09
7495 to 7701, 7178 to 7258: 1.08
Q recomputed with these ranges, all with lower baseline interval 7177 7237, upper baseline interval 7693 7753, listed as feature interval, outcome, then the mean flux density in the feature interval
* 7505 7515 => -0.10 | 8.82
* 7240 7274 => -0.04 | 8.18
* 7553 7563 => -0.09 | 8.79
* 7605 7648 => -0.01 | 8.22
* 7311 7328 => -0.06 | 8.36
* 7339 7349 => -0.09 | 8.63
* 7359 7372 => -0.05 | 8.33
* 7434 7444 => -0.03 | 8.22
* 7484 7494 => -0.10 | 8.83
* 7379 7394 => -0.07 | 8.5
